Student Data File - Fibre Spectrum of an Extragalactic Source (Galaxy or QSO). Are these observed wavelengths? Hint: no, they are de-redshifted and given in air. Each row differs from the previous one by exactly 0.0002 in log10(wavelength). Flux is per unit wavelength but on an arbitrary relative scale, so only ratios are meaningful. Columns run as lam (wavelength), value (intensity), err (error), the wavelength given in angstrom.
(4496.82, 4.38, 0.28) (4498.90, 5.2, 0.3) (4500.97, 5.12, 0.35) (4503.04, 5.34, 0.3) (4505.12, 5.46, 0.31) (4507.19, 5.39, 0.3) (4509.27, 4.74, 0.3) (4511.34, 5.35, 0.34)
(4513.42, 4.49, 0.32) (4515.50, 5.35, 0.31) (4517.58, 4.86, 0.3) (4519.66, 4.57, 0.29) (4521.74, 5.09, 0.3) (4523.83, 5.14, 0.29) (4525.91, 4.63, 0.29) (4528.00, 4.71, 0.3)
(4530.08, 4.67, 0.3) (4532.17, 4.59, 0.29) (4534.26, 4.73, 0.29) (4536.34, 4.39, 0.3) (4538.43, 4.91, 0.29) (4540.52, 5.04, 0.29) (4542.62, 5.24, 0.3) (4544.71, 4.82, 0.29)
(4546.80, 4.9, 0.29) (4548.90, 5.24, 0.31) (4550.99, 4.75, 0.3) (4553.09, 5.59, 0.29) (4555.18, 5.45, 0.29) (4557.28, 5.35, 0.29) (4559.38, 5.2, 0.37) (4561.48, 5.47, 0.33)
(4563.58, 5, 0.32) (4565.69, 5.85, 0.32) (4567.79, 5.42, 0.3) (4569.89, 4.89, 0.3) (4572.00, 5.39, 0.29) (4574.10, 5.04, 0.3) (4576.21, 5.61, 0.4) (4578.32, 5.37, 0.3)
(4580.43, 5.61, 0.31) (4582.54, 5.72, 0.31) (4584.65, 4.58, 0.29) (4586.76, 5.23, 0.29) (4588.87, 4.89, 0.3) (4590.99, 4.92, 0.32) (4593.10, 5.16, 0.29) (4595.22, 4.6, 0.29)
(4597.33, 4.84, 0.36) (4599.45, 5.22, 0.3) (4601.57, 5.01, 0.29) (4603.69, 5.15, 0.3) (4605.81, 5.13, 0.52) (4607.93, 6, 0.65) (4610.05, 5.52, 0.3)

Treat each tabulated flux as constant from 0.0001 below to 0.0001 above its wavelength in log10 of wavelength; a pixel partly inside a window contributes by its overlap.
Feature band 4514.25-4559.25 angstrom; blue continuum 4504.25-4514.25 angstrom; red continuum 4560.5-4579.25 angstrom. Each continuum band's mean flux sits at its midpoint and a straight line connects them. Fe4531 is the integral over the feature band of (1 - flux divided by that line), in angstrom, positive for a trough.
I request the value 2.2 angstrom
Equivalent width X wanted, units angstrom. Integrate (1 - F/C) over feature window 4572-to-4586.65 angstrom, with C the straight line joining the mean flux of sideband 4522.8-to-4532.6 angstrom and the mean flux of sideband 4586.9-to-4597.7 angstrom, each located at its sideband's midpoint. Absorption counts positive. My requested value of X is -1.3 angstrom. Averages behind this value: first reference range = 4.76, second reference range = 4.92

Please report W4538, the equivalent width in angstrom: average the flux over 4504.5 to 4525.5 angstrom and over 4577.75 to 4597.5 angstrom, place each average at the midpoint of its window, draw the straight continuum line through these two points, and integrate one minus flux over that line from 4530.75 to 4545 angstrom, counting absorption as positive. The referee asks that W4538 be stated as 0.7 angstrom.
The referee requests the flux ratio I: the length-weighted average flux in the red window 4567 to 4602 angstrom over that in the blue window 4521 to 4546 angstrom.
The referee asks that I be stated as 1.07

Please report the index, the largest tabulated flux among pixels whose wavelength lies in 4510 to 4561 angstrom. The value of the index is 5.59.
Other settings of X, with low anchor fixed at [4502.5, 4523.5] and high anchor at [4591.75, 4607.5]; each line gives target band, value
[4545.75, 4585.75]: -1.8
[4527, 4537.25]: 0.9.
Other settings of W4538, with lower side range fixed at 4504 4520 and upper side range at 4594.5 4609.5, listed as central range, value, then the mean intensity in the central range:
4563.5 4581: -0.8 angstrom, 5.36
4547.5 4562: -0.5 angstrom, 5.28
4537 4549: 0.2 angstrom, 4.98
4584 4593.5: 0.3 angstrom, 4.96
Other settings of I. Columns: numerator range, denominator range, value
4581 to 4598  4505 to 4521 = 1.00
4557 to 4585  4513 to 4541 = 1.11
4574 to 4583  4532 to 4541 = 1.16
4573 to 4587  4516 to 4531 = 1.10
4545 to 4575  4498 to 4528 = 1.04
